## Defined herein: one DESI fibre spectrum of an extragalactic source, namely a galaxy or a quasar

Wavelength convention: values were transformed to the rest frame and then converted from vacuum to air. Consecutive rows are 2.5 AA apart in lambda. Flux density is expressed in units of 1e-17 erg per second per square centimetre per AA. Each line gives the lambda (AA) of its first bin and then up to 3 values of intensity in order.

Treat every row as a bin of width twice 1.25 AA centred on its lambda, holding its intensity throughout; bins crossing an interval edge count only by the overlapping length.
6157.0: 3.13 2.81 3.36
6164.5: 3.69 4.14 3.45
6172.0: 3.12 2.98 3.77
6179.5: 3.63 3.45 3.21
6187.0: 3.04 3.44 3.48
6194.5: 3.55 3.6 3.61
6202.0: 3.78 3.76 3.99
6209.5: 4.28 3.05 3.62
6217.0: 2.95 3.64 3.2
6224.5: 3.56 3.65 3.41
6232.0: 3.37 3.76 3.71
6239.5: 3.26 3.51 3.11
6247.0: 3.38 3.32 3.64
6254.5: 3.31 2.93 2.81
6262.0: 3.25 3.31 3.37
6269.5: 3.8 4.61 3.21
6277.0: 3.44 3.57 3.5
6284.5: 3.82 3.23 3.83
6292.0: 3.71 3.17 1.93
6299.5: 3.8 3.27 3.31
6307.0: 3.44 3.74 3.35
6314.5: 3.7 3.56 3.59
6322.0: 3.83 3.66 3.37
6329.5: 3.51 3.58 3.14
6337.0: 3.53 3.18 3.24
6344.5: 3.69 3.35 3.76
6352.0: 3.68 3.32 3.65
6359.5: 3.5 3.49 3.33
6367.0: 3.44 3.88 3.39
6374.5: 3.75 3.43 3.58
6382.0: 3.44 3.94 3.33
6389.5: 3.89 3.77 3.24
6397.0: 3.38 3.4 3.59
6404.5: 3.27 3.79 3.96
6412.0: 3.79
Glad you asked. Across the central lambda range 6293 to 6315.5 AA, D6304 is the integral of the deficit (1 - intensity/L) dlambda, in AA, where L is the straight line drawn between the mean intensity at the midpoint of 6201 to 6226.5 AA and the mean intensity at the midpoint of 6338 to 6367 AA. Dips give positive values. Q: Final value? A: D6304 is 1.34 AA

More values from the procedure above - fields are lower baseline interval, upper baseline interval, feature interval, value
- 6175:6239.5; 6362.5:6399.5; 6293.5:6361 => 2.0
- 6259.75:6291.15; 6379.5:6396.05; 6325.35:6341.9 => 0.9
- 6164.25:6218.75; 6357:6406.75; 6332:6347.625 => 0.7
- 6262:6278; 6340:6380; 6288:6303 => 1.2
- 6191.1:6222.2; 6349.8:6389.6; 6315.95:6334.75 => 0.1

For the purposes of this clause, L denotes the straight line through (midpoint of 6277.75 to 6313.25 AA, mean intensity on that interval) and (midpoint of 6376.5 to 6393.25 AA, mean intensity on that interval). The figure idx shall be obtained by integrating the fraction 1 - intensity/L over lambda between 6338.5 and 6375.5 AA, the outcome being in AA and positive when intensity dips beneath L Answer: 0.55 AA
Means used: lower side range 3.41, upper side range 3.63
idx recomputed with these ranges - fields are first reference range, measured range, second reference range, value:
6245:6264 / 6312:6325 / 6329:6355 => -0.93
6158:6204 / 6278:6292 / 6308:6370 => -0.41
